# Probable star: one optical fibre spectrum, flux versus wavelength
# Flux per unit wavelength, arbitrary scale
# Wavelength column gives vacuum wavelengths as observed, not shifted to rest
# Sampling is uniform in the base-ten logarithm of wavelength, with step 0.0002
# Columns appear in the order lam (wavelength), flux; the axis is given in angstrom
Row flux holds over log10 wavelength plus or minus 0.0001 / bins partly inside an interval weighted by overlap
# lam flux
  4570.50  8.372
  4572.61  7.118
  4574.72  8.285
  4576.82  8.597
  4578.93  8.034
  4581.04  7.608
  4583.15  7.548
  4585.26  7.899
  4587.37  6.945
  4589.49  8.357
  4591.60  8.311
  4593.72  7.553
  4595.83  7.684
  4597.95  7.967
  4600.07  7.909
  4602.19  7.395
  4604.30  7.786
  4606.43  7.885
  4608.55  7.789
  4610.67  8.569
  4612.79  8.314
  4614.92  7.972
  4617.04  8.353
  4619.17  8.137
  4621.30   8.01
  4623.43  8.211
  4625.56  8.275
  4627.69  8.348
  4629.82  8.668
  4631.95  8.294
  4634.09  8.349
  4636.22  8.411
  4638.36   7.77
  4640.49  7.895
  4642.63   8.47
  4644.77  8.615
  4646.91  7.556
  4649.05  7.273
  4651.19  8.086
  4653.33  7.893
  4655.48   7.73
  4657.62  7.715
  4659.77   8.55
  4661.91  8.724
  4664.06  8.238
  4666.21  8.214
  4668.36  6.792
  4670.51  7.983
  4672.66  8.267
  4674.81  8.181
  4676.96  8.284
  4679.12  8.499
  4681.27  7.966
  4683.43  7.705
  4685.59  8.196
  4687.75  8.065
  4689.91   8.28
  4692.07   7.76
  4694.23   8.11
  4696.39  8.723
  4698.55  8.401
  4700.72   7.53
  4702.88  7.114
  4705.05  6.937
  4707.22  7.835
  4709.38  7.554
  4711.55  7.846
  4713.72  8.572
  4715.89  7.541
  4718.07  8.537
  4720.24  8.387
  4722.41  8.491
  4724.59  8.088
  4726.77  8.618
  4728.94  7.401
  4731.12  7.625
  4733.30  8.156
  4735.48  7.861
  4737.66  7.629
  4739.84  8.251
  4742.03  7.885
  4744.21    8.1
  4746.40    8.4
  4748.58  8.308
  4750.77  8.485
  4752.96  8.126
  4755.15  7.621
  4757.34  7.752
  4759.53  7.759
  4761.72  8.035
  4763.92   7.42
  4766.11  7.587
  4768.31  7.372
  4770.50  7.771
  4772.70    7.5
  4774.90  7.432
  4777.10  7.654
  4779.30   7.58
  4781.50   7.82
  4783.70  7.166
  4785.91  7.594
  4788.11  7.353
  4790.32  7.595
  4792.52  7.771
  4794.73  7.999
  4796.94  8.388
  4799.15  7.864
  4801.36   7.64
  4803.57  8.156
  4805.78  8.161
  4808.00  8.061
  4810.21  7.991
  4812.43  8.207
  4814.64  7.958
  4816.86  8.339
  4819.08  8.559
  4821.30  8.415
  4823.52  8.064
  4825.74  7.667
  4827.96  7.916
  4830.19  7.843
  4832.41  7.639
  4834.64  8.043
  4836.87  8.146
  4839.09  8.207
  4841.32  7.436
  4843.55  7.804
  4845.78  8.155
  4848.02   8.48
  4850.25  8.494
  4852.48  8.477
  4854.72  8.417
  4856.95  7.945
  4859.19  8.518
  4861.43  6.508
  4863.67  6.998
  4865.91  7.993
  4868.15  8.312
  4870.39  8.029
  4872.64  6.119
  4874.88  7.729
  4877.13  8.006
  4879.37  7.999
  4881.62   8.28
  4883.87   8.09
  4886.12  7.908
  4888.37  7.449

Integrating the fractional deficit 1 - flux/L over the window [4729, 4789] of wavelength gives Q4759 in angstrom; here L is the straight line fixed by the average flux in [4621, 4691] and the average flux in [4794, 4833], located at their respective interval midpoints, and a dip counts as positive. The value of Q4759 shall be 2.2 angstrom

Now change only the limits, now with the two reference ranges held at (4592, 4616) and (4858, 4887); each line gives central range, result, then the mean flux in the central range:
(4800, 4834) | -1.2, 8.04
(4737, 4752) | -0.7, 8.16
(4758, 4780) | 0.5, 7.61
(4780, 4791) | 0.4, 7.5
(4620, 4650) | -1.0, 8.16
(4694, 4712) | 0.2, 7.77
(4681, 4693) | -0.2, 7.99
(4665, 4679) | -0.2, 7.99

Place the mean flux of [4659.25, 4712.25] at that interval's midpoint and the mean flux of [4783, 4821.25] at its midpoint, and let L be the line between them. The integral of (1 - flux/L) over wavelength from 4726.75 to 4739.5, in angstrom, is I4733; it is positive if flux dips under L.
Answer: 0.2 angstrom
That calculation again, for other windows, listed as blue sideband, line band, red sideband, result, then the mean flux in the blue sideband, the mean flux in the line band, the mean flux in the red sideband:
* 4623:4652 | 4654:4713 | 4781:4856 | 1.1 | 8.16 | 7.97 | 8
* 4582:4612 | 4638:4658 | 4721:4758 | 0.0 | 7.83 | 7.91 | 8.05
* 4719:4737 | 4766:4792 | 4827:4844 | 1.4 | 8.07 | 7.54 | 7.88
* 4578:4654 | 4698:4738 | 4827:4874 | 0.3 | 8.01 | 7.9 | 7.88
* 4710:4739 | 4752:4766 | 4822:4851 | 0.5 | 8.05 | 7.77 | 7.99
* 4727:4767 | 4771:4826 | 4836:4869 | 0.5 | 7.93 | 7.88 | 7.99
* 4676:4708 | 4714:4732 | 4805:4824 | -0.2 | 7.96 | 8.11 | 8.2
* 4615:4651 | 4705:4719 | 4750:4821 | 0.2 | 8.16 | 7.89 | 7.84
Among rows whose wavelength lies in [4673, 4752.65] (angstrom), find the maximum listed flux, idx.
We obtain 8.723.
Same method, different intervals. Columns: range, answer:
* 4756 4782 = 8.035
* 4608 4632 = 8.668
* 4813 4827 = 8.559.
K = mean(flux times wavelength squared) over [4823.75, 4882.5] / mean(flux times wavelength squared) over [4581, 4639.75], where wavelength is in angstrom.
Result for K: 1.09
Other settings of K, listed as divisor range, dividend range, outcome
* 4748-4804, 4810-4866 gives 1.06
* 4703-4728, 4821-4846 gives 1.04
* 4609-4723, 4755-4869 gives 1.04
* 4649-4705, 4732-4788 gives 1.01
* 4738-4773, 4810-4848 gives 1.05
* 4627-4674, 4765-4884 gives 1.05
